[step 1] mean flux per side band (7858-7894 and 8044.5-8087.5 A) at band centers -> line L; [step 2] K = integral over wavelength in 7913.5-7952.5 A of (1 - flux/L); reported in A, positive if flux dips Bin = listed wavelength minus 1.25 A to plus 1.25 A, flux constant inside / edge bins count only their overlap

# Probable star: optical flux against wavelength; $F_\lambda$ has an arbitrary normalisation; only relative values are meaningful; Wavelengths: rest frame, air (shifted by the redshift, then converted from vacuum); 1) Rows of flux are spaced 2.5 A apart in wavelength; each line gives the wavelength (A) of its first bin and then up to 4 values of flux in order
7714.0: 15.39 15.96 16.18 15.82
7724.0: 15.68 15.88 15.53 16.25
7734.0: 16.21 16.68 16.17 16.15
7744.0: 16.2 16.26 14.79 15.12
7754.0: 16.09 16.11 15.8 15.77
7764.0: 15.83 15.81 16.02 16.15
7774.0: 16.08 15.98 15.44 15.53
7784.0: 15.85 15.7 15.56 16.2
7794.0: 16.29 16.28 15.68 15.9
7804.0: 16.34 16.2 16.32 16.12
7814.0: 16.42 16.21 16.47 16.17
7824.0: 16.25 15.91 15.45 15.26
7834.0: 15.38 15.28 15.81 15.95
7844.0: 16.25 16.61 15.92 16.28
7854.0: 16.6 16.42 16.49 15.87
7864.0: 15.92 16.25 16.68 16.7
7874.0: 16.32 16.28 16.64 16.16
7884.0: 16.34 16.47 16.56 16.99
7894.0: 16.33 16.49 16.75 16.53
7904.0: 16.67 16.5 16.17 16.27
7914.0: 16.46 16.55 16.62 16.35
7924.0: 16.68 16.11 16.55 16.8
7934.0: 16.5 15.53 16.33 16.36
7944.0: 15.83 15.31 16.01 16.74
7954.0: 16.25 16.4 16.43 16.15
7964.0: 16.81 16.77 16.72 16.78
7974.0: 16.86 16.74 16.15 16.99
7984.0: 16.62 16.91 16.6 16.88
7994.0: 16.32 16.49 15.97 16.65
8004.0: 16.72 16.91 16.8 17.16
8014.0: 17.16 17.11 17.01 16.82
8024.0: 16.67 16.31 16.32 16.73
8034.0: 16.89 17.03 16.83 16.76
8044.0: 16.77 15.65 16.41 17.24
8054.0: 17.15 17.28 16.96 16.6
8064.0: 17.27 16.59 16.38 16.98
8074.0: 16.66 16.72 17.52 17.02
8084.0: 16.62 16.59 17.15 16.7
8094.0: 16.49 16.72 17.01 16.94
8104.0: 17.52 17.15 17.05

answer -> 0.5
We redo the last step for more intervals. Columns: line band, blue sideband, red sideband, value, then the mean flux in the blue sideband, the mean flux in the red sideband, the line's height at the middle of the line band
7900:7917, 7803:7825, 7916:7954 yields -0.2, 16.3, 16.3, 16.3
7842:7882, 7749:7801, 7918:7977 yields -0.5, 15.8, 16.4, 16.1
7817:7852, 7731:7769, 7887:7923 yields 0.7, 15.9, 16.5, 16.3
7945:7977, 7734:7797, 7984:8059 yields 0.2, 15.9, 16.7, 16.5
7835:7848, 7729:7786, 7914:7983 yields 0.1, 15.9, 16.4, 16.1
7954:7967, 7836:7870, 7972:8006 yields 0.0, 16.2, 16.6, 16.5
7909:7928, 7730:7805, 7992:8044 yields 0.0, 15.9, 16.7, 16.4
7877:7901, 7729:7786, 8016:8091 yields -0.3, 15.9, 16.8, 16.3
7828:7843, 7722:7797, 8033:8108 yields 0.6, 15.9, 16.9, 16.1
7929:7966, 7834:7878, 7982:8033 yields 0.5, 16.2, 16.7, 16.5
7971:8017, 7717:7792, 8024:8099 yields -0.4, 15.9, 16.8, 16.6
